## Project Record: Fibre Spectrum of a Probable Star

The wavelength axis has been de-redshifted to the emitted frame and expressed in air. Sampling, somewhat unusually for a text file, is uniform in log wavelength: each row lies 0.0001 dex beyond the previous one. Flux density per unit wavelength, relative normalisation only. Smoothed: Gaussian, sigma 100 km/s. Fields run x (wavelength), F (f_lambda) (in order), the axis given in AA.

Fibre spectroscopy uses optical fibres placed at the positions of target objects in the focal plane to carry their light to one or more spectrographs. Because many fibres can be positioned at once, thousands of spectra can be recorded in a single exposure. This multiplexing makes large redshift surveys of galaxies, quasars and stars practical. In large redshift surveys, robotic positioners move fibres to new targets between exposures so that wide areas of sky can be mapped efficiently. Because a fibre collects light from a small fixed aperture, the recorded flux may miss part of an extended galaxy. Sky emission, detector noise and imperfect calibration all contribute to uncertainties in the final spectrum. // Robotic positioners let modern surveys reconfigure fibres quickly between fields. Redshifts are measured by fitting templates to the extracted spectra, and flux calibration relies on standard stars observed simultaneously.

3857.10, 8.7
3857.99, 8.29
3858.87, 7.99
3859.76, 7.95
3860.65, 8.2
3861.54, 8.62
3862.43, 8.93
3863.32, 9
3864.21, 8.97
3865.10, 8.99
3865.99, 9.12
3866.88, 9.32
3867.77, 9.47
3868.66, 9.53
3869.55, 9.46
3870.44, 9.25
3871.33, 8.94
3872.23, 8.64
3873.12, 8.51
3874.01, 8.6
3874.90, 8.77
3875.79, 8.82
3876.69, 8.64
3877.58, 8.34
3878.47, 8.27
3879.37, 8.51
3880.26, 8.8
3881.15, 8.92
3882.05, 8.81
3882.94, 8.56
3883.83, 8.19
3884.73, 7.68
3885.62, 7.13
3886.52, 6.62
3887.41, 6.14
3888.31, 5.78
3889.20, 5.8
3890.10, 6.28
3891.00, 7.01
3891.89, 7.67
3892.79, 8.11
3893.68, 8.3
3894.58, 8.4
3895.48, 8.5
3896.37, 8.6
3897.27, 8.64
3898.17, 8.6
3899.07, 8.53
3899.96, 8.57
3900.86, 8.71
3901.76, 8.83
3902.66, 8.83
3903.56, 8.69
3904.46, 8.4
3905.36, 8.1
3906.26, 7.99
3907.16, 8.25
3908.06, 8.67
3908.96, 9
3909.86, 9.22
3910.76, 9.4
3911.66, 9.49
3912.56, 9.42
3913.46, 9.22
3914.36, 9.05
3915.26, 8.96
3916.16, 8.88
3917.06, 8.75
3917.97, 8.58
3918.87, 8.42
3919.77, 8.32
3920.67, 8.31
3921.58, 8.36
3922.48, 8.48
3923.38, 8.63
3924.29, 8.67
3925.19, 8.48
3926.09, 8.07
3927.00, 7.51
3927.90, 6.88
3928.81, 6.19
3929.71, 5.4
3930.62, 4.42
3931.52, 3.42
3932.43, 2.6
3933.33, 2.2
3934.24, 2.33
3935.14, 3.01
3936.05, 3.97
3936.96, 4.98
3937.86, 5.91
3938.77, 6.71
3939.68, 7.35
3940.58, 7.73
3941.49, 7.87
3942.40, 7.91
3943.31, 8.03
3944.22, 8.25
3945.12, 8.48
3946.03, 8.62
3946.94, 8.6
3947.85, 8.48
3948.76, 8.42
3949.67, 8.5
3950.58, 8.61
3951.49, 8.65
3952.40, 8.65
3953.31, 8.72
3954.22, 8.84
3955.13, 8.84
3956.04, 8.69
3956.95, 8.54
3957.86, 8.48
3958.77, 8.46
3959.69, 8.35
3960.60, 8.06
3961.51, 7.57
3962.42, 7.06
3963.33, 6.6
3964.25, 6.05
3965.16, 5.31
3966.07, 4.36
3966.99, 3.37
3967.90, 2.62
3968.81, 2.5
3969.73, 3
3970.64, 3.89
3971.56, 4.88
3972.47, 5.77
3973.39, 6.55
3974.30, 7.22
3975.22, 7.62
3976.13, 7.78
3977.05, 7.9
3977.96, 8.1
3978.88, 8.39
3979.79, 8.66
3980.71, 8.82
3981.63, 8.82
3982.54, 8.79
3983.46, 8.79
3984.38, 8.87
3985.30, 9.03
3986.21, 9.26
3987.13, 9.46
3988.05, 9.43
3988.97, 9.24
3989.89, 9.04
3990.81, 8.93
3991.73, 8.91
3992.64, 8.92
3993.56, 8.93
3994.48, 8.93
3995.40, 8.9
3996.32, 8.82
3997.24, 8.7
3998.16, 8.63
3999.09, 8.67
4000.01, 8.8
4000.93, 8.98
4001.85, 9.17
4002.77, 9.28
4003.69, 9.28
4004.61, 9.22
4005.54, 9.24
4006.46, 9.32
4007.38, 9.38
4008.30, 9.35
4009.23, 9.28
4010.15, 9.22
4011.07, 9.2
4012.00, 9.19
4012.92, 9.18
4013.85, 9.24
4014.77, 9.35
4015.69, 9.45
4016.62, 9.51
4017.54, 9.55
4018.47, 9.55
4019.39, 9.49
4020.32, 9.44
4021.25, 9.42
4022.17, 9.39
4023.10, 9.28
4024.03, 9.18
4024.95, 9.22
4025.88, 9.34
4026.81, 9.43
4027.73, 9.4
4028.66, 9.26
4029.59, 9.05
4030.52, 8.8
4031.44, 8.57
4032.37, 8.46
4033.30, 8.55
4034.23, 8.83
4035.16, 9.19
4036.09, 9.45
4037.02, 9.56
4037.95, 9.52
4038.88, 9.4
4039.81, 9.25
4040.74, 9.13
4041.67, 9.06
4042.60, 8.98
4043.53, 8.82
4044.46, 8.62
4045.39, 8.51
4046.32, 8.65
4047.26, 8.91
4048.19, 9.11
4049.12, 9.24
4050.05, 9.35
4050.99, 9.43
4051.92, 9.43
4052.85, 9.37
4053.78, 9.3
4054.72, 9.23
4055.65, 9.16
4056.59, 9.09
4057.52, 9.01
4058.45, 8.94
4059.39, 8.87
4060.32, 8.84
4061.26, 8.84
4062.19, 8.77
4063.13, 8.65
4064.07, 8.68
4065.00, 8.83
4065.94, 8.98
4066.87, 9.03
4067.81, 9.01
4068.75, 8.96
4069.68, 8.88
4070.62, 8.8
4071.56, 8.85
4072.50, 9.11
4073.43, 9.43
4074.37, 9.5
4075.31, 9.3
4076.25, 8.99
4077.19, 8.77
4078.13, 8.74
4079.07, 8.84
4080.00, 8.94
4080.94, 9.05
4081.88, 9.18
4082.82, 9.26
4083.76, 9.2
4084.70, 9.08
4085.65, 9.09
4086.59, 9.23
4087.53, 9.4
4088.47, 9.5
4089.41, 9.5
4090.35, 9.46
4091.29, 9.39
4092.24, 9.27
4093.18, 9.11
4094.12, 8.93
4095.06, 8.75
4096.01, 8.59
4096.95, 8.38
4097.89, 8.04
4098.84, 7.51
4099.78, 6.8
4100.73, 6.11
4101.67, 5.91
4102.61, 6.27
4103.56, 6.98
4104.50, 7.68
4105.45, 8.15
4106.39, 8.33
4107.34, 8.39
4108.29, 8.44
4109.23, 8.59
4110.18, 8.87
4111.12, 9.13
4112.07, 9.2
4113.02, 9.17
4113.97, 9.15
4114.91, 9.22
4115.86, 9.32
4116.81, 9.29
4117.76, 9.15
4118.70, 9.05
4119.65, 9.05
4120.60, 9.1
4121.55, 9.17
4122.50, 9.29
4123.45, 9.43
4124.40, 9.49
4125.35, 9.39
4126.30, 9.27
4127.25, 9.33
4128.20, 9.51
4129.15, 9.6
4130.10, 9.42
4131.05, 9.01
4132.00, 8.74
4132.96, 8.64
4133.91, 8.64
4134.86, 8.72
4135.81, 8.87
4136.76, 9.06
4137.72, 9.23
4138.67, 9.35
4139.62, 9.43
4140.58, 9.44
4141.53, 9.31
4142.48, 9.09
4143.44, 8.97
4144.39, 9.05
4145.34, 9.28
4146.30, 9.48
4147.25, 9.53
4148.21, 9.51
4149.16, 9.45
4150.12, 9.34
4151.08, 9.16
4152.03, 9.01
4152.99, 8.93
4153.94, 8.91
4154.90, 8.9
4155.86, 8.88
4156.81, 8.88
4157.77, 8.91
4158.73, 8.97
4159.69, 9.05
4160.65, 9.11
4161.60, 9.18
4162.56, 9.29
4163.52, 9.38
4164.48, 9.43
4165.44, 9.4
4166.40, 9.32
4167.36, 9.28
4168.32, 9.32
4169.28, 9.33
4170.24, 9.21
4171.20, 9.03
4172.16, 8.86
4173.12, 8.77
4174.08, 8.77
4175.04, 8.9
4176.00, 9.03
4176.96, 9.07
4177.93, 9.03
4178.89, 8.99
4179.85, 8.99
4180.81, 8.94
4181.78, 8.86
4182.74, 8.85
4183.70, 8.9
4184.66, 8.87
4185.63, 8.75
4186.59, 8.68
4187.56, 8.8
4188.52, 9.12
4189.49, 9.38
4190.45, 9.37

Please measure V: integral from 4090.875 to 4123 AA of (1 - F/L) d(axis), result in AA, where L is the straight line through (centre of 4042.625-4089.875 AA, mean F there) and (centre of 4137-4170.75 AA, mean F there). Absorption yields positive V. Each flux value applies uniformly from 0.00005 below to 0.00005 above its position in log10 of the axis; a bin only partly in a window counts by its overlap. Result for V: 2.3 AA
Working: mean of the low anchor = 9.05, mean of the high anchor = 9.21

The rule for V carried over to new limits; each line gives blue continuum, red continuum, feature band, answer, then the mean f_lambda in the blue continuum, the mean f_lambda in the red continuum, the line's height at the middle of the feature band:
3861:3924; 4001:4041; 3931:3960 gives 5.5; 8.47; 9.24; 8.79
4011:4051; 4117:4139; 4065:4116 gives 2.6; 9.17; 9.15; 9.16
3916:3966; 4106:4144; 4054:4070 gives -0.9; 7.26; 9.1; 8.47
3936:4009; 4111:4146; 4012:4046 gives -3.4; 7.88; 9.18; 8.35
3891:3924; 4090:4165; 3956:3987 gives 6.0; 8.61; 8.87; 8.69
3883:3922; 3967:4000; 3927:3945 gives 5.4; 8.25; 7.75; 8.04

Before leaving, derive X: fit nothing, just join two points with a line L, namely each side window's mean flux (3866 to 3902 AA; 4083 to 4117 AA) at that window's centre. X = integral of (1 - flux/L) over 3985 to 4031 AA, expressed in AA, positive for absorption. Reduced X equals -4.2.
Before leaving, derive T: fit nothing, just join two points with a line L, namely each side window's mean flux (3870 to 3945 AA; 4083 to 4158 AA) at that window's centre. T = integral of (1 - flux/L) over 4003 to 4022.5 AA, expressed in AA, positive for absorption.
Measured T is -2.5 AA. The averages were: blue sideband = 7.71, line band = 9.35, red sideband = 8.88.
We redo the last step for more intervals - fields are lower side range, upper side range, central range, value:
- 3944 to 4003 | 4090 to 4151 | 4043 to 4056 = -1.11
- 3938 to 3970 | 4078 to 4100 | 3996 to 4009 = -1.92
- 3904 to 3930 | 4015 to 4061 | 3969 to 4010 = 2.34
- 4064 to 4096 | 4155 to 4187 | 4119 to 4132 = -0.32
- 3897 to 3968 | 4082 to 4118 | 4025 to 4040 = -1.77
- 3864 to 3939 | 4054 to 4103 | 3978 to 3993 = -1.20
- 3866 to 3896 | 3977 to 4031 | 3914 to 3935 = 3.89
